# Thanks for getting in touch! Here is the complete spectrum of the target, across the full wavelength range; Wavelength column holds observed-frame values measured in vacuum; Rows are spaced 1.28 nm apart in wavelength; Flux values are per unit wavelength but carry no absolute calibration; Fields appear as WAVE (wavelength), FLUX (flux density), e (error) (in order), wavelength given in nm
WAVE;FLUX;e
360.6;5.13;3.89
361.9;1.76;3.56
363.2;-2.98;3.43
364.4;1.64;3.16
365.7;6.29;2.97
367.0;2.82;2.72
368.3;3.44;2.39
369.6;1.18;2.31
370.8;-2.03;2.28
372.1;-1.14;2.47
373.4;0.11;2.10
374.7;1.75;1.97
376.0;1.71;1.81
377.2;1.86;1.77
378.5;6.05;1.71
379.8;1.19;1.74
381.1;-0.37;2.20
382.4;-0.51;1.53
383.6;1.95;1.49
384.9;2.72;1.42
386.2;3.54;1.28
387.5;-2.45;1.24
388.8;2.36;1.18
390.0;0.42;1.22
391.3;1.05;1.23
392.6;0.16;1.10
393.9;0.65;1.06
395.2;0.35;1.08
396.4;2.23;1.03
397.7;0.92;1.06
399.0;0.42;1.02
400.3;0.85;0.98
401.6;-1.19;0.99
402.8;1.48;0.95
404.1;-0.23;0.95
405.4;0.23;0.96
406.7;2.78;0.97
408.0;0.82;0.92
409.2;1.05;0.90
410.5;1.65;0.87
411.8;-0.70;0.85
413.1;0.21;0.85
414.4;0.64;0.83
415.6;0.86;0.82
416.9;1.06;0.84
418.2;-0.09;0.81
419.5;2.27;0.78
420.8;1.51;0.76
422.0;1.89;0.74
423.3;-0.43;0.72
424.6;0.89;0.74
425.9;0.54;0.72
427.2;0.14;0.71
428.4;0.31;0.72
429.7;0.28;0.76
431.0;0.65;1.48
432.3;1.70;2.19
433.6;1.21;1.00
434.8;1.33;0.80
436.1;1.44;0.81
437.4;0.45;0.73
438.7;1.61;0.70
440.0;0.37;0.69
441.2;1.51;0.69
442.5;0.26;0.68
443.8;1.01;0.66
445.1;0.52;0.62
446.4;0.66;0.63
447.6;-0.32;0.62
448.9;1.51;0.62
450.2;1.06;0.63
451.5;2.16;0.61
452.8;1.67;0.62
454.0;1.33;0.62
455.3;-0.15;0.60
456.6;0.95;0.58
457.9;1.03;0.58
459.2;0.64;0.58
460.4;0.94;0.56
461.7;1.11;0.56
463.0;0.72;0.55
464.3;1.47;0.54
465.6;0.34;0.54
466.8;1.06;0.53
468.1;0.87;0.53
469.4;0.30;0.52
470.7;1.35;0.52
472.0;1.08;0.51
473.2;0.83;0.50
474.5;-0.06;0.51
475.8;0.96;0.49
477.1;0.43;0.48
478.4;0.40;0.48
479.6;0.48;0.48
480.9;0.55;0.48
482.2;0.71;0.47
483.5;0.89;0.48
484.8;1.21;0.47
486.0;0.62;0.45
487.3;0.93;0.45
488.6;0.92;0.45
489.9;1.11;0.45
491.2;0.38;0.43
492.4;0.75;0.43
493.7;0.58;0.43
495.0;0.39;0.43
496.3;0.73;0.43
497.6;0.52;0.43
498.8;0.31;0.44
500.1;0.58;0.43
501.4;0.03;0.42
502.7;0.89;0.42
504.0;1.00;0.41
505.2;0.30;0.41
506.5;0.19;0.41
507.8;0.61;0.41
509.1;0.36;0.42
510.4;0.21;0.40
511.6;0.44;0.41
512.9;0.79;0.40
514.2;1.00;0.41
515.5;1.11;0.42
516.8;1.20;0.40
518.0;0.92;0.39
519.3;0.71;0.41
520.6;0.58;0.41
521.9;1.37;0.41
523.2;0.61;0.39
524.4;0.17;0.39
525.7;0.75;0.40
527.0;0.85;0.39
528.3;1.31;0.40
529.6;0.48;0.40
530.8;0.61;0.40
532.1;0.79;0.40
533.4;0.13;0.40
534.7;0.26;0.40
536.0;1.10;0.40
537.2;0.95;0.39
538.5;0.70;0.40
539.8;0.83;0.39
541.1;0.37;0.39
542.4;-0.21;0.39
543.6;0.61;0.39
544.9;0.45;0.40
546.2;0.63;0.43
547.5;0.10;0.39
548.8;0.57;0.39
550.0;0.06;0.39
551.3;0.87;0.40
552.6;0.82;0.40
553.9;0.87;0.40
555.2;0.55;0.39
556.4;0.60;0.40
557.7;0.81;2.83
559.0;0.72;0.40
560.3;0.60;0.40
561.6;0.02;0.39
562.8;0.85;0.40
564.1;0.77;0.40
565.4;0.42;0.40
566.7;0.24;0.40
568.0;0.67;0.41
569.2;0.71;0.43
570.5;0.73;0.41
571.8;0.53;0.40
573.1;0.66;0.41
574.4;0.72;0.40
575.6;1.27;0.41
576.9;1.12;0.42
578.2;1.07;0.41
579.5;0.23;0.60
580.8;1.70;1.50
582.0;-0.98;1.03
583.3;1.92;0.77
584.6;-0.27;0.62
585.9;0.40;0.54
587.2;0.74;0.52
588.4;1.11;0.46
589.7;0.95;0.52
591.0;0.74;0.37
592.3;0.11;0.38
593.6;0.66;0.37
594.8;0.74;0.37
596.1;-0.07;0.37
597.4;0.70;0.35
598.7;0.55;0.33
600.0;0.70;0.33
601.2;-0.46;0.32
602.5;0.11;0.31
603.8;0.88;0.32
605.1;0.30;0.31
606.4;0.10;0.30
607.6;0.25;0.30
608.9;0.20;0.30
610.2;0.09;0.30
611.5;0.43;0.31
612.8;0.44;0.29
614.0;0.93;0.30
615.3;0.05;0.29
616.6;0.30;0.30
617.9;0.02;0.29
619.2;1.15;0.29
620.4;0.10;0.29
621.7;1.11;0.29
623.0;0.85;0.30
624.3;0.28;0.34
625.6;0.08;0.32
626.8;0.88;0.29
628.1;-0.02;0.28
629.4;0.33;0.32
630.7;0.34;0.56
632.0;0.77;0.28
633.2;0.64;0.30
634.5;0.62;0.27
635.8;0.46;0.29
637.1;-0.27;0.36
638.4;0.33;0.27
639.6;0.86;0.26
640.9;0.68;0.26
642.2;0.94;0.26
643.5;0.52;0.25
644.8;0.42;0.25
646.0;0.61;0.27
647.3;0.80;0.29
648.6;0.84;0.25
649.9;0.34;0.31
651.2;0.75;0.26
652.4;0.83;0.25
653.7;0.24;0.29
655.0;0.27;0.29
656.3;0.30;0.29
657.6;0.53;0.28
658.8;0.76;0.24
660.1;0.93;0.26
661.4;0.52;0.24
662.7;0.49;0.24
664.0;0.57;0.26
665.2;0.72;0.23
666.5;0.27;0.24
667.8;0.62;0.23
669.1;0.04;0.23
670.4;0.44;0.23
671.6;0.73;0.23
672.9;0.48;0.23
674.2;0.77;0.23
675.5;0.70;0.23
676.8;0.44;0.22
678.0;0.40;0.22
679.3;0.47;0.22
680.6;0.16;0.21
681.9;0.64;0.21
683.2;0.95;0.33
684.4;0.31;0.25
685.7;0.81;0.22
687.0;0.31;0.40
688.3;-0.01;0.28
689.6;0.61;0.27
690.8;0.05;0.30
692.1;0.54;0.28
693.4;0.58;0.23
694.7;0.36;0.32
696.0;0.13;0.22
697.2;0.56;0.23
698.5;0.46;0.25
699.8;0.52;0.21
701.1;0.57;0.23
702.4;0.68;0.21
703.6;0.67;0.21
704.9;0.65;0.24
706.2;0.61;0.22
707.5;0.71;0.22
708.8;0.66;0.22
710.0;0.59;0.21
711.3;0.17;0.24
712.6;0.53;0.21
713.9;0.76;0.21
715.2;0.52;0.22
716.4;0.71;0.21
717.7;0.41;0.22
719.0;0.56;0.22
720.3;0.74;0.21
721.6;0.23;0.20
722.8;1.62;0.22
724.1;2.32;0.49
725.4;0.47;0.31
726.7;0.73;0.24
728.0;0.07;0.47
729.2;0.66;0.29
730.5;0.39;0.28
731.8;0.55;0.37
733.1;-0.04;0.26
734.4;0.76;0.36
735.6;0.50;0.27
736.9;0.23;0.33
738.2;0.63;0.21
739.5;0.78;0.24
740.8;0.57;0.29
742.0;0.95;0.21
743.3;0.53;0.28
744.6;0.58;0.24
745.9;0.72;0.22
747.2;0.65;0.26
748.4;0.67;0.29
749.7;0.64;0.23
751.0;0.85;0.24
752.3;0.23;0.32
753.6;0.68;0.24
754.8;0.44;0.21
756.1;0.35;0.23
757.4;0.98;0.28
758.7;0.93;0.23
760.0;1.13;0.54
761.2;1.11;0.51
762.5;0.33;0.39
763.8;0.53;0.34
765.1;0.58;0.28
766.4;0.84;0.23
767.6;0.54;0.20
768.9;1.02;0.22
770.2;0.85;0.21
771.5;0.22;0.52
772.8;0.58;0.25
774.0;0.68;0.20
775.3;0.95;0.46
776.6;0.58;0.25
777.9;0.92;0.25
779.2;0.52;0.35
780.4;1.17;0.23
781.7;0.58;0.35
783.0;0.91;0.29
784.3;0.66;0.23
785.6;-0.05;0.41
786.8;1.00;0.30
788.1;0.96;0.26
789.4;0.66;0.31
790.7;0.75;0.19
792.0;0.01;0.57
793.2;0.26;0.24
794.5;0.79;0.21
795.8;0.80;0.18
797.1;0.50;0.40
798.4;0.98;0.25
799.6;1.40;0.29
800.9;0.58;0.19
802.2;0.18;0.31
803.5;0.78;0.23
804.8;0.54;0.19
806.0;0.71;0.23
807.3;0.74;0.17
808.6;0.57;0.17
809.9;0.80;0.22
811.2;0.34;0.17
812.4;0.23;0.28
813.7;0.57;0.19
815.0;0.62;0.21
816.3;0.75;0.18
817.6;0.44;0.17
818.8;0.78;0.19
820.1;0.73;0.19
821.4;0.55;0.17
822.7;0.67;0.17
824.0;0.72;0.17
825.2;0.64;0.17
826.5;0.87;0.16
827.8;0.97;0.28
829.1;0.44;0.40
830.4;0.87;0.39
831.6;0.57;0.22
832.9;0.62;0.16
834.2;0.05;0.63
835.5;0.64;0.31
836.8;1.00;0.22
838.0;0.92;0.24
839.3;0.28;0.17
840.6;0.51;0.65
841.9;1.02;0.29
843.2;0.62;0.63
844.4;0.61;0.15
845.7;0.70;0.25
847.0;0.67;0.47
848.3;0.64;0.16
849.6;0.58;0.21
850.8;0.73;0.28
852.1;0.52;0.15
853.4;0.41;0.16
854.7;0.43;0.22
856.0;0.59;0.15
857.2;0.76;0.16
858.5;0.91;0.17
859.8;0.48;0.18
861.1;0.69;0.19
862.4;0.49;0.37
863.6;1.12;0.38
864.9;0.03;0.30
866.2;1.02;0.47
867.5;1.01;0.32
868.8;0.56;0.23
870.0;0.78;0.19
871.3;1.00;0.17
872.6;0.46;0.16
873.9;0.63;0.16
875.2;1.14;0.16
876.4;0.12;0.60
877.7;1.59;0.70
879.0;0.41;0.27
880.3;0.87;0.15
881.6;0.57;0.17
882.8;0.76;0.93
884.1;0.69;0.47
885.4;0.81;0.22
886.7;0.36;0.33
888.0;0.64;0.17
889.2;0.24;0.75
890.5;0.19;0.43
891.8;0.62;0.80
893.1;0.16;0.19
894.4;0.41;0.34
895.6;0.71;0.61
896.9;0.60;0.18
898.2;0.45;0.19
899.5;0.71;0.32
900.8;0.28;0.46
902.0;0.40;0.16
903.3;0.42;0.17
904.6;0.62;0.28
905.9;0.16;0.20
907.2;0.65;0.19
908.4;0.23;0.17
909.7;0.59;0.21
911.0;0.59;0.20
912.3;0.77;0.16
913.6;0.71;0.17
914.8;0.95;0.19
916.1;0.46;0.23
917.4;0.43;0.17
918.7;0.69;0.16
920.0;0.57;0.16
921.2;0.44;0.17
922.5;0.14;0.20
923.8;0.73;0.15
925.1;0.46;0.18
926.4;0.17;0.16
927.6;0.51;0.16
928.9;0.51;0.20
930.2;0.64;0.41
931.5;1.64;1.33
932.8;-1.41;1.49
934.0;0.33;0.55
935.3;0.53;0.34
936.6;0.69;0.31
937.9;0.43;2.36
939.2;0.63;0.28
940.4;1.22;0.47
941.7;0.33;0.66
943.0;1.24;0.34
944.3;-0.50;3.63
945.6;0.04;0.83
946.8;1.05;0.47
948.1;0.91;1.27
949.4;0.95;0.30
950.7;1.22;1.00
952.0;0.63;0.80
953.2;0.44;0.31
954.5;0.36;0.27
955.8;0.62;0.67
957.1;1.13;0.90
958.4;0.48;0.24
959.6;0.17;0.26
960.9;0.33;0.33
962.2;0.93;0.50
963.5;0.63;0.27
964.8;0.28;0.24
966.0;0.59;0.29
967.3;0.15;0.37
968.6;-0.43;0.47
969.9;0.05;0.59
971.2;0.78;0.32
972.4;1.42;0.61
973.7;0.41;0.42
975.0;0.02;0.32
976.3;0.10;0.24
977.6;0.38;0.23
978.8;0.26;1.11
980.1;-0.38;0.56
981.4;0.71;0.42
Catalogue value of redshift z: 0.941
